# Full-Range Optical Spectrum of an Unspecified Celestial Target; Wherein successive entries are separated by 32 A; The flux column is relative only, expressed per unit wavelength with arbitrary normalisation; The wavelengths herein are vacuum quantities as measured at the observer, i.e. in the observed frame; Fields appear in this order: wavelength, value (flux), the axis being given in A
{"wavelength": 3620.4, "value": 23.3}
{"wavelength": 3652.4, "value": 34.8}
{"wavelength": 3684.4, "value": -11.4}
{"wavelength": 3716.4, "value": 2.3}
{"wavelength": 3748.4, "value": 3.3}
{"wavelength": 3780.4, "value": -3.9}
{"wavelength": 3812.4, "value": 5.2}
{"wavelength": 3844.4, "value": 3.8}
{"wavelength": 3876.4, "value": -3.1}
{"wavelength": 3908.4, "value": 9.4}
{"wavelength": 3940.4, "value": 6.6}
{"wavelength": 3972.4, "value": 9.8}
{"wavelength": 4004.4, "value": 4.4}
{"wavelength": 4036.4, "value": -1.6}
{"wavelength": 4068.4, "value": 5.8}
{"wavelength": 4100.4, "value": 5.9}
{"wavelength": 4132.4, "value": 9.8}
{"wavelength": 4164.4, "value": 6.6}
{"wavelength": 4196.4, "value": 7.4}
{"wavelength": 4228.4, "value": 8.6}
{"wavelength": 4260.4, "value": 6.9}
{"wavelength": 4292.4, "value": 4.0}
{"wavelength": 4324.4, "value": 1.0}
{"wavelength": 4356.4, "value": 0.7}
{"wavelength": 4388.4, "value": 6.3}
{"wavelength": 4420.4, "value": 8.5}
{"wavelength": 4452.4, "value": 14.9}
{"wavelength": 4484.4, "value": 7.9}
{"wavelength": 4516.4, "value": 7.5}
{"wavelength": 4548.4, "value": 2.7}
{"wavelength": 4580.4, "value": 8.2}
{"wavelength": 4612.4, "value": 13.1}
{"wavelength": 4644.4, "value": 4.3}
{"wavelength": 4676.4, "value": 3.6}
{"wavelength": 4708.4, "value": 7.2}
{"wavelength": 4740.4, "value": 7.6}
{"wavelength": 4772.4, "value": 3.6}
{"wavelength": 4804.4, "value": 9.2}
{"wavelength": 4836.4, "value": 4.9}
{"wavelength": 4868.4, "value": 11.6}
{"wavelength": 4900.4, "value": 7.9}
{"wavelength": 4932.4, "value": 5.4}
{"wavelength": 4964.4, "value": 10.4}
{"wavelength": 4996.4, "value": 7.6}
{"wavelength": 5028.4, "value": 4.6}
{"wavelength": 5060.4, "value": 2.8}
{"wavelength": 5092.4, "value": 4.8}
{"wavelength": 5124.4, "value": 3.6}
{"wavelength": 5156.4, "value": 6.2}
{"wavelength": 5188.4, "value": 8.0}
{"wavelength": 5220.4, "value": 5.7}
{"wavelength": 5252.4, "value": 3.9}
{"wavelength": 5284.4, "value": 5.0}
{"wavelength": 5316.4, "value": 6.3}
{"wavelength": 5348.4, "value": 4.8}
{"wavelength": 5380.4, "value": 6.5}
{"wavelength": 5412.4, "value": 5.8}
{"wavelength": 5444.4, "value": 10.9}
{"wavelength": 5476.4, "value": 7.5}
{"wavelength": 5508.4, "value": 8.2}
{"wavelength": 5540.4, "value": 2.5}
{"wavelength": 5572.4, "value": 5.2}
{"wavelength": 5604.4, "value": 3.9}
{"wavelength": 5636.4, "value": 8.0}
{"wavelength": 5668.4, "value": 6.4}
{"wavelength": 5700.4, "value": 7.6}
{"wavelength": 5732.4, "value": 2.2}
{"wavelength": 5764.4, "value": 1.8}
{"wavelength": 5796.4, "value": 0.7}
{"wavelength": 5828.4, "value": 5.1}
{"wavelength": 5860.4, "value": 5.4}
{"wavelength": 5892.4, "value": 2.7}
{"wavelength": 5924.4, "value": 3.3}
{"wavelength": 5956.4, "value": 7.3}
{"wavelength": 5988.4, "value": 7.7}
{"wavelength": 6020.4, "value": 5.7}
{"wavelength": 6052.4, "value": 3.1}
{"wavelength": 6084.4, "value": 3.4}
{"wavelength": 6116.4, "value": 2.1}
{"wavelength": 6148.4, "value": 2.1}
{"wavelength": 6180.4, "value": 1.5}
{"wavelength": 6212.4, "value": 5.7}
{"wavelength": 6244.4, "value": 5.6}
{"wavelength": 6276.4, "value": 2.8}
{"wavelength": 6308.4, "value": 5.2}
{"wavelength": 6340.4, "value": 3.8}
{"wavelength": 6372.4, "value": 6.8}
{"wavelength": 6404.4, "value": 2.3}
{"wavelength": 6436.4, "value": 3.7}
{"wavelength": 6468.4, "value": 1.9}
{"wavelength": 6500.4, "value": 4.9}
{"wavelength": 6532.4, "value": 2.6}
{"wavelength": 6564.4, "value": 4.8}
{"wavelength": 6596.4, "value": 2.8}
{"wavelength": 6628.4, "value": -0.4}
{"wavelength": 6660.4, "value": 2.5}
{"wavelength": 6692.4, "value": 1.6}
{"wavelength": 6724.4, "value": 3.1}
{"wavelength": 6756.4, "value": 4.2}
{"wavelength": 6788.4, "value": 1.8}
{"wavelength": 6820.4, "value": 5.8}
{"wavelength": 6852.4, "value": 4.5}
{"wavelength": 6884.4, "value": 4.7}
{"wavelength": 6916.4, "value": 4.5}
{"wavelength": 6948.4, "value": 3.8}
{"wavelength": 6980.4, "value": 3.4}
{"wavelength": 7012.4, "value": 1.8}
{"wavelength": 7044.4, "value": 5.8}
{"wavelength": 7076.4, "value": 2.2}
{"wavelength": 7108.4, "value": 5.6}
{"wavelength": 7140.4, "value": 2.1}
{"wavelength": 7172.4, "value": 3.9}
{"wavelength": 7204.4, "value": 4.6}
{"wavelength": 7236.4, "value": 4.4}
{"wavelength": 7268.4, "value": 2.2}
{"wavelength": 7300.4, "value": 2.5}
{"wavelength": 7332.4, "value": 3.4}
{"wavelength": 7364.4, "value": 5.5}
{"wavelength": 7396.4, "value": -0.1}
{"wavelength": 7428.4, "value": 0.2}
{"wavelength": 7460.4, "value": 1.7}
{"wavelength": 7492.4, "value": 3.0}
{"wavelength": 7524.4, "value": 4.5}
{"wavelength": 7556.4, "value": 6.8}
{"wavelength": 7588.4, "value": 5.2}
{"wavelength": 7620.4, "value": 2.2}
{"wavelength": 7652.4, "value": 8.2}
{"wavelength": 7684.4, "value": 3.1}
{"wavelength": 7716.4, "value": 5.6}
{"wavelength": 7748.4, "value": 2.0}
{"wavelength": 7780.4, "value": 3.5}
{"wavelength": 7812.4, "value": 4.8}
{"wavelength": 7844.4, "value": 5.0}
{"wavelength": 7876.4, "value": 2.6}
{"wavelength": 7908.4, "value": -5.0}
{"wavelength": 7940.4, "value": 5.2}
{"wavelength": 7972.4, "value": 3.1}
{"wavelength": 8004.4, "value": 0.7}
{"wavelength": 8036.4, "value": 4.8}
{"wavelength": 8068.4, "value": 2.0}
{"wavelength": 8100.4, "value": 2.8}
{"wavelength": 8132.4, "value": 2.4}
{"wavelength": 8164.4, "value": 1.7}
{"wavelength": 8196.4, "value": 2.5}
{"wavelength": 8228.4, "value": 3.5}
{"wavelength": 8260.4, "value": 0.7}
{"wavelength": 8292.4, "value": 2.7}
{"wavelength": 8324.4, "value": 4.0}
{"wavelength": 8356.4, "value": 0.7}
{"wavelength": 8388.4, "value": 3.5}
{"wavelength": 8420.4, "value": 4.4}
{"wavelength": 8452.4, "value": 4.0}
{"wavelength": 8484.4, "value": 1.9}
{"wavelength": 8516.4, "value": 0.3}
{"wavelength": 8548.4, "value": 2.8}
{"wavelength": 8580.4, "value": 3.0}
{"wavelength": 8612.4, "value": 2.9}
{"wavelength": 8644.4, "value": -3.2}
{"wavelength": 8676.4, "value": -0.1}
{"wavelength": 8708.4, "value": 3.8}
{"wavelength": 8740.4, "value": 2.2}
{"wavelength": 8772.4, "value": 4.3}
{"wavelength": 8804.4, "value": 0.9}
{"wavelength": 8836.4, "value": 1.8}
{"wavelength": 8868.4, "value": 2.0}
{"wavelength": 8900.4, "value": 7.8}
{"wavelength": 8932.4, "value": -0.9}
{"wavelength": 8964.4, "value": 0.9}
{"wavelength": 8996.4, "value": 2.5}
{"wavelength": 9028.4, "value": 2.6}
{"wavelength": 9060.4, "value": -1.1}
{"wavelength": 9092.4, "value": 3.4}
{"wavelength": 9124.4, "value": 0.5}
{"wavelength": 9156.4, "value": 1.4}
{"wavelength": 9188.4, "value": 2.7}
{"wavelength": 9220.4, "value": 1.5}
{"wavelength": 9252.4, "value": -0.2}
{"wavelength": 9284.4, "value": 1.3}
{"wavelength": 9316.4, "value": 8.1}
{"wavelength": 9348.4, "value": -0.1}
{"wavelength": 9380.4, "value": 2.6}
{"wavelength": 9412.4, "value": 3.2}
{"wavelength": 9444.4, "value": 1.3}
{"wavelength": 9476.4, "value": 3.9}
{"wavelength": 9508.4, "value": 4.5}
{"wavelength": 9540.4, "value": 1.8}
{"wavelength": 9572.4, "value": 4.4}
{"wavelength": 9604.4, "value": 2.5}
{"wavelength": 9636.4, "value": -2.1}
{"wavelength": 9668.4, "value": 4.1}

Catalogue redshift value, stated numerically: 0.167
